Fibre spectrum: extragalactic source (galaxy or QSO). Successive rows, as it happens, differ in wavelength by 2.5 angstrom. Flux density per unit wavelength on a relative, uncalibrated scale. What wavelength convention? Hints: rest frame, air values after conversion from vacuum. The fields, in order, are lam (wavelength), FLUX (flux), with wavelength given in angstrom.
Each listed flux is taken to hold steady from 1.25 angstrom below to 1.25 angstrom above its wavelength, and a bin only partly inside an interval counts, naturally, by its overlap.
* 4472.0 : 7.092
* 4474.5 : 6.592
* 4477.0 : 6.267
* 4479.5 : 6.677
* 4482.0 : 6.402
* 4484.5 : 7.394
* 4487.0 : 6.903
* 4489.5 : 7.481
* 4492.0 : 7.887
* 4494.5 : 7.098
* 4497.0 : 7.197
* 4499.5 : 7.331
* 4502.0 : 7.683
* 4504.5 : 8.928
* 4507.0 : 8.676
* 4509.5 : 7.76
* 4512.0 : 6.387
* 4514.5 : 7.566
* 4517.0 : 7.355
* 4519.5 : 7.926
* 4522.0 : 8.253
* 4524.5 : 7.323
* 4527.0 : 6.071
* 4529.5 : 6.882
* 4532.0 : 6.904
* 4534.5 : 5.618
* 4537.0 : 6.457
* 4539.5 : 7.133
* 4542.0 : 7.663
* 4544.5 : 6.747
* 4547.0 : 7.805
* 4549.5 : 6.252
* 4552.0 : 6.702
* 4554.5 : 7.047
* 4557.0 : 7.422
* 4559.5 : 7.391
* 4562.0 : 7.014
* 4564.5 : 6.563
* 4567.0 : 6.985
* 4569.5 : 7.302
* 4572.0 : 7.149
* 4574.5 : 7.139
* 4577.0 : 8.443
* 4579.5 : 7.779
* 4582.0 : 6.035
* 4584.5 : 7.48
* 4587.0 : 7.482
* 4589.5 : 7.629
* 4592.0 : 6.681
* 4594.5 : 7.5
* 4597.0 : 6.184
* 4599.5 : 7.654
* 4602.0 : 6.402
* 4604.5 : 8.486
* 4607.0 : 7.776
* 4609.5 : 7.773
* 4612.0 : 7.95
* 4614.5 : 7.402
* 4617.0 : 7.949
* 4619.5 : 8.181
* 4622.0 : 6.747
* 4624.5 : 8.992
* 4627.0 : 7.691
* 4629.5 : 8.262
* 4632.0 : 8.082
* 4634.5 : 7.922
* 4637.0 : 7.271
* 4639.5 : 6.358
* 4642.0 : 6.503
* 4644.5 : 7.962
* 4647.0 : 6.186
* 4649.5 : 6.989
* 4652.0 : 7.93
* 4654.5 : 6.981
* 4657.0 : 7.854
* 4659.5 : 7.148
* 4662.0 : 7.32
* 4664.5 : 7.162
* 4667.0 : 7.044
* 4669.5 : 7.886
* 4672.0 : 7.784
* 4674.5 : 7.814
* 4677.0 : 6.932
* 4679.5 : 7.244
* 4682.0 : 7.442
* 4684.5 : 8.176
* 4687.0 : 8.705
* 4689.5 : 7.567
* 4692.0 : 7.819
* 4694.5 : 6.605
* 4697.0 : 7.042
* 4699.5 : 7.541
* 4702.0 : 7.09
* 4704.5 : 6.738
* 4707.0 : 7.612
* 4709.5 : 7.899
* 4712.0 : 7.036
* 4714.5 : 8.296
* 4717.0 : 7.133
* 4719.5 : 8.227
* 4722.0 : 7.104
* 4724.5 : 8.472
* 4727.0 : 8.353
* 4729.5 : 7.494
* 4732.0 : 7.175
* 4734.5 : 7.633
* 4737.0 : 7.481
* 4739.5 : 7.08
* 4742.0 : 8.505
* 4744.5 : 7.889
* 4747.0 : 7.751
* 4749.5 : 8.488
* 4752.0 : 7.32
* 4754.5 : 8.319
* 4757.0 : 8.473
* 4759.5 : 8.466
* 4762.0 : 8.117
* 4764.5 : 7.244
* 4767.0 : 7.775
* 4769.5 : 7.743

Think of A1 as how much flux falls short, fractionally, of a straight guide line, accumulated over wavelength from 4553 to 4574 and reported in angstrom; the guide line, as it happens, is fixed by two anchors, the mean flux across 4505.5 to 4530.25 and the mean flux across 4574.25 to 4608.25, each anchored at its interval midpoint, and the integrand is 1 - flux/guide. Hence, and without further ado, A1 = 0.8 angstrom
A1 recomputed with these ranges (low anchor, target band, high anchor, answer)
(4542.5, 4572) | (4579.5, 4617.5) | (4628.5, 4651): -1.1 angstrom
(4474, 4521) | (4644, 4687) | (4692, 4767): 0.9 angstrom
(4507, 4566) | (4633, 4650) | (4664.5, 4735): 0.8 angstrom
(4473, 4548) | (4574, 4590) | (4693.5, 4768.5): -0.1 angstrom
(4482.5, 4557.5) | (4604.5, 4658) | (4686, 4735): -1.0 angstrom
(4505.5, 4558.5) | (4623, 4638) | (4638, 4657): -2.0 angstrom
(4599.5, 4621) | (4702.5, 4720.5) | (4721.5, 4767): 0.7 angstrom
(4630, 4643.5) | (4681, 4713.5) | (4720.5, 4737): 0.3 angstrom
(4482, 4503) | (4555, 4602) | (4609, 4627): 3.0 angstrom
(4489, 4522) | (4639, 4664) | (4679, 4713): 1.2 angstrom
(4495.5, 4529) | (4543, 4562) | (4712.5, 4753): 1.3 angstrom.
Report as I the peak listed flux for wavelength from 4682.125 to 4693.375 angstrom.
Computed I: 8.705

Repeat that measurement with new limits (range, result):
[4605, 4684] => 8.992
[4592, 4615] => 8.486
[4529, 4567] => 7.805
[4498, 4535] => 8.928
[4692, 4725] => 8.472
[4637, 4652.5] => 7.962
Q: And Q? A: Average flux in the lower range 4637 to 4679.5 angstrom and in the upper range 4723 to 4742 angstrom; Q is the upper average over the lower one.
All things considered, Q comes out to 1.07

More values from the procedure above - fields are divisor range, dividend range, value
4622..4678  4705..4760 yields 1.05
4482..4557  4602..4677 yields 1.04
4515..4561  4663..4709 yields 1.06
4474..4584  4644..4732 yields 1.04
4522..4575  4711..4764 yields 1.13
